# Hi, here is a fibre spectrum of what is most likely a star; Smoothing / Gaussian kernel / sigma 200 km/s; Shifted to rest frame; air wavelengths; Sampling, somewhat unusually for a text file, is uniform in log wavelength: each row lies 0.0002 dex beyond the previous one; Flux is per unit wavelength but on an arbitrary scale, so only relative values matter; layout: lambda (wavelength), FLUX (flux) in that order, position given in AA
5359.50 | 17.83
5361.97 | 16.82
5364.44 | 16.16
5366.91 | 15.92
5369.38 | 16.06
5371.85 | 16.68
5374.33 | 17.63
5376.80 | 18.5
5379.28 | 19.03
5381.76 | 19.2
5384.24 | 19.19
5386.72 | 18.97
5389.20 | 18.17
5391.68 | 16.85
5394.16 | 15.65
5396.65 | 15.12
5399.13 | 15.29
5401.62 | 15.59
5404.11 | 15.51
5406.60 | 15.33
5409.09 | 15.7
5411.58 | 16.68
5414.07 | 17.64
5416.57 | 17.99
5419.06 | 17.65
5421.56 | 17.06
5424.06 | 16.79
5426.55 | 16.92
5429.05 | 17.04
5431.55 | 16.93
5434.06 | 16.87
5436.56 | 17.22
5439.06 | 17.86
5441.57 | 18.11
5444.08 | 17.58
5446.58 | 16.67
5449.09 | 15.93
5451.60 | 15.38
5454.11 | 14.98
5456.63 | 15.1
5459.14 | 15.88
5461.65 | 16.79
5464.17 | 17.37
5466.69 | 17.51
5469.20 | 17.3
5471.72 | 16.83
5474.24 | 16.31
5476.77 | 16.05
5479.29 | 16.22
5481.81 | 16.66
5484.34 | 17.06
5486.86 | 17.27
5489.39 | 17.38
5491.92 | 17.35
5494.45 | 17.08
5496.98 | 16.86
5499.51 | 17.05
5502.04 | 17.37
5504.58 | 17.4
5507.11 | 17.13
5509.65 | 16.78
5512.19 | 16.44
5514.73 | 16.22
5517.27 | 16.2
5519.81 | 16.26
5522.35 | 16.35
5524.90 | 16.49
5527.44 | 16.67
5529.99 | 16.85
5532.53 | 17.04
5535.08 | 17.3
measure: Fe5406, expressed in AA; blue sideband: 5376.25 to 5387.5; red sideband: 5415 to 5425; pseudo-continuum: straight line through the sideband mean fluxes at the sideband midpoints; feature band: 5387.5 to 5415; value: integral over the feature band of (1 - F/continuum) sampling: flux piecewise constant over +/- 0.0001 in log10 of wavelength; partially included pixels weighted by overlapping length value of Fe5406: 3.0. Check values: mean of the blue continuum 19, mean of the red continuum 17.4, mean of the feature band 16.2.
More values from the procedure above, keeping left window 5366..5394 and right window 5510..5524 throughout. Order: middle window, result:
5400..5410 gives 1.14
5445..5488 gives 1.07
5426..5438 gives 0.15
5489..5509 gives -0.81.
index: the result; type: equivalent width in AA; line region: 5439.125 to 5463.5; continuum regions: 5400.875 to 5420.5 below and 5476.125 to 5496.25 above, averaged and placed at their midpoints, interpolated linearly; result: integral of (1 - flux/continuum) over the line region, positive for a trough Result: 0.53 AA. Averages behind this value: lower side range 16.5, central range 16.4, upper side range 16.9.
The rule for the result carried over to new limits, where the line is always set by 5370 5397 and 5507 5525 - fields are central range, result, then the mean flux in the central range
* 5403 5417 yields 0.9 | 16.4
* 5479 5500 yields -0.4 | 17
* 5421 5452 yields 0.4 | 17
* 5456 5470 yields 0.2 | 16.7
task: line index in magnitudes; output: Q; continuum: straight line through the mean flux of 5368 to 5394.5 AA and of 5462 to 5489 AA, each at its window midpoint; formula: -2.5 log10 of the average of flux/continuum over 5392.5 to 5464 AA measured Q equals 0.06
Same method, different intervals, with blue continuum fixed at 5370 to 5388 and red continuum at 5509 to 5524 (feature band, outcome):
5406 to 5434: 0.05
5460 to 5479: 0.01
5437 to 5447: -0.01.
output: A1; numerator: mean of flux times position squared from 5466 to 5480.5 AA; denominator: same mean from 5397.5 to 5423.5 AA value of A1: 1.04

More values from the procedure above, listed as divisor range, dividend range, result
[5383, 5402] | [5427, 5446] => 1.04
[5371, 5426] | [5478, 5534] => 1.02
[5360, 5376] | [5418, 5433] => 1.05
